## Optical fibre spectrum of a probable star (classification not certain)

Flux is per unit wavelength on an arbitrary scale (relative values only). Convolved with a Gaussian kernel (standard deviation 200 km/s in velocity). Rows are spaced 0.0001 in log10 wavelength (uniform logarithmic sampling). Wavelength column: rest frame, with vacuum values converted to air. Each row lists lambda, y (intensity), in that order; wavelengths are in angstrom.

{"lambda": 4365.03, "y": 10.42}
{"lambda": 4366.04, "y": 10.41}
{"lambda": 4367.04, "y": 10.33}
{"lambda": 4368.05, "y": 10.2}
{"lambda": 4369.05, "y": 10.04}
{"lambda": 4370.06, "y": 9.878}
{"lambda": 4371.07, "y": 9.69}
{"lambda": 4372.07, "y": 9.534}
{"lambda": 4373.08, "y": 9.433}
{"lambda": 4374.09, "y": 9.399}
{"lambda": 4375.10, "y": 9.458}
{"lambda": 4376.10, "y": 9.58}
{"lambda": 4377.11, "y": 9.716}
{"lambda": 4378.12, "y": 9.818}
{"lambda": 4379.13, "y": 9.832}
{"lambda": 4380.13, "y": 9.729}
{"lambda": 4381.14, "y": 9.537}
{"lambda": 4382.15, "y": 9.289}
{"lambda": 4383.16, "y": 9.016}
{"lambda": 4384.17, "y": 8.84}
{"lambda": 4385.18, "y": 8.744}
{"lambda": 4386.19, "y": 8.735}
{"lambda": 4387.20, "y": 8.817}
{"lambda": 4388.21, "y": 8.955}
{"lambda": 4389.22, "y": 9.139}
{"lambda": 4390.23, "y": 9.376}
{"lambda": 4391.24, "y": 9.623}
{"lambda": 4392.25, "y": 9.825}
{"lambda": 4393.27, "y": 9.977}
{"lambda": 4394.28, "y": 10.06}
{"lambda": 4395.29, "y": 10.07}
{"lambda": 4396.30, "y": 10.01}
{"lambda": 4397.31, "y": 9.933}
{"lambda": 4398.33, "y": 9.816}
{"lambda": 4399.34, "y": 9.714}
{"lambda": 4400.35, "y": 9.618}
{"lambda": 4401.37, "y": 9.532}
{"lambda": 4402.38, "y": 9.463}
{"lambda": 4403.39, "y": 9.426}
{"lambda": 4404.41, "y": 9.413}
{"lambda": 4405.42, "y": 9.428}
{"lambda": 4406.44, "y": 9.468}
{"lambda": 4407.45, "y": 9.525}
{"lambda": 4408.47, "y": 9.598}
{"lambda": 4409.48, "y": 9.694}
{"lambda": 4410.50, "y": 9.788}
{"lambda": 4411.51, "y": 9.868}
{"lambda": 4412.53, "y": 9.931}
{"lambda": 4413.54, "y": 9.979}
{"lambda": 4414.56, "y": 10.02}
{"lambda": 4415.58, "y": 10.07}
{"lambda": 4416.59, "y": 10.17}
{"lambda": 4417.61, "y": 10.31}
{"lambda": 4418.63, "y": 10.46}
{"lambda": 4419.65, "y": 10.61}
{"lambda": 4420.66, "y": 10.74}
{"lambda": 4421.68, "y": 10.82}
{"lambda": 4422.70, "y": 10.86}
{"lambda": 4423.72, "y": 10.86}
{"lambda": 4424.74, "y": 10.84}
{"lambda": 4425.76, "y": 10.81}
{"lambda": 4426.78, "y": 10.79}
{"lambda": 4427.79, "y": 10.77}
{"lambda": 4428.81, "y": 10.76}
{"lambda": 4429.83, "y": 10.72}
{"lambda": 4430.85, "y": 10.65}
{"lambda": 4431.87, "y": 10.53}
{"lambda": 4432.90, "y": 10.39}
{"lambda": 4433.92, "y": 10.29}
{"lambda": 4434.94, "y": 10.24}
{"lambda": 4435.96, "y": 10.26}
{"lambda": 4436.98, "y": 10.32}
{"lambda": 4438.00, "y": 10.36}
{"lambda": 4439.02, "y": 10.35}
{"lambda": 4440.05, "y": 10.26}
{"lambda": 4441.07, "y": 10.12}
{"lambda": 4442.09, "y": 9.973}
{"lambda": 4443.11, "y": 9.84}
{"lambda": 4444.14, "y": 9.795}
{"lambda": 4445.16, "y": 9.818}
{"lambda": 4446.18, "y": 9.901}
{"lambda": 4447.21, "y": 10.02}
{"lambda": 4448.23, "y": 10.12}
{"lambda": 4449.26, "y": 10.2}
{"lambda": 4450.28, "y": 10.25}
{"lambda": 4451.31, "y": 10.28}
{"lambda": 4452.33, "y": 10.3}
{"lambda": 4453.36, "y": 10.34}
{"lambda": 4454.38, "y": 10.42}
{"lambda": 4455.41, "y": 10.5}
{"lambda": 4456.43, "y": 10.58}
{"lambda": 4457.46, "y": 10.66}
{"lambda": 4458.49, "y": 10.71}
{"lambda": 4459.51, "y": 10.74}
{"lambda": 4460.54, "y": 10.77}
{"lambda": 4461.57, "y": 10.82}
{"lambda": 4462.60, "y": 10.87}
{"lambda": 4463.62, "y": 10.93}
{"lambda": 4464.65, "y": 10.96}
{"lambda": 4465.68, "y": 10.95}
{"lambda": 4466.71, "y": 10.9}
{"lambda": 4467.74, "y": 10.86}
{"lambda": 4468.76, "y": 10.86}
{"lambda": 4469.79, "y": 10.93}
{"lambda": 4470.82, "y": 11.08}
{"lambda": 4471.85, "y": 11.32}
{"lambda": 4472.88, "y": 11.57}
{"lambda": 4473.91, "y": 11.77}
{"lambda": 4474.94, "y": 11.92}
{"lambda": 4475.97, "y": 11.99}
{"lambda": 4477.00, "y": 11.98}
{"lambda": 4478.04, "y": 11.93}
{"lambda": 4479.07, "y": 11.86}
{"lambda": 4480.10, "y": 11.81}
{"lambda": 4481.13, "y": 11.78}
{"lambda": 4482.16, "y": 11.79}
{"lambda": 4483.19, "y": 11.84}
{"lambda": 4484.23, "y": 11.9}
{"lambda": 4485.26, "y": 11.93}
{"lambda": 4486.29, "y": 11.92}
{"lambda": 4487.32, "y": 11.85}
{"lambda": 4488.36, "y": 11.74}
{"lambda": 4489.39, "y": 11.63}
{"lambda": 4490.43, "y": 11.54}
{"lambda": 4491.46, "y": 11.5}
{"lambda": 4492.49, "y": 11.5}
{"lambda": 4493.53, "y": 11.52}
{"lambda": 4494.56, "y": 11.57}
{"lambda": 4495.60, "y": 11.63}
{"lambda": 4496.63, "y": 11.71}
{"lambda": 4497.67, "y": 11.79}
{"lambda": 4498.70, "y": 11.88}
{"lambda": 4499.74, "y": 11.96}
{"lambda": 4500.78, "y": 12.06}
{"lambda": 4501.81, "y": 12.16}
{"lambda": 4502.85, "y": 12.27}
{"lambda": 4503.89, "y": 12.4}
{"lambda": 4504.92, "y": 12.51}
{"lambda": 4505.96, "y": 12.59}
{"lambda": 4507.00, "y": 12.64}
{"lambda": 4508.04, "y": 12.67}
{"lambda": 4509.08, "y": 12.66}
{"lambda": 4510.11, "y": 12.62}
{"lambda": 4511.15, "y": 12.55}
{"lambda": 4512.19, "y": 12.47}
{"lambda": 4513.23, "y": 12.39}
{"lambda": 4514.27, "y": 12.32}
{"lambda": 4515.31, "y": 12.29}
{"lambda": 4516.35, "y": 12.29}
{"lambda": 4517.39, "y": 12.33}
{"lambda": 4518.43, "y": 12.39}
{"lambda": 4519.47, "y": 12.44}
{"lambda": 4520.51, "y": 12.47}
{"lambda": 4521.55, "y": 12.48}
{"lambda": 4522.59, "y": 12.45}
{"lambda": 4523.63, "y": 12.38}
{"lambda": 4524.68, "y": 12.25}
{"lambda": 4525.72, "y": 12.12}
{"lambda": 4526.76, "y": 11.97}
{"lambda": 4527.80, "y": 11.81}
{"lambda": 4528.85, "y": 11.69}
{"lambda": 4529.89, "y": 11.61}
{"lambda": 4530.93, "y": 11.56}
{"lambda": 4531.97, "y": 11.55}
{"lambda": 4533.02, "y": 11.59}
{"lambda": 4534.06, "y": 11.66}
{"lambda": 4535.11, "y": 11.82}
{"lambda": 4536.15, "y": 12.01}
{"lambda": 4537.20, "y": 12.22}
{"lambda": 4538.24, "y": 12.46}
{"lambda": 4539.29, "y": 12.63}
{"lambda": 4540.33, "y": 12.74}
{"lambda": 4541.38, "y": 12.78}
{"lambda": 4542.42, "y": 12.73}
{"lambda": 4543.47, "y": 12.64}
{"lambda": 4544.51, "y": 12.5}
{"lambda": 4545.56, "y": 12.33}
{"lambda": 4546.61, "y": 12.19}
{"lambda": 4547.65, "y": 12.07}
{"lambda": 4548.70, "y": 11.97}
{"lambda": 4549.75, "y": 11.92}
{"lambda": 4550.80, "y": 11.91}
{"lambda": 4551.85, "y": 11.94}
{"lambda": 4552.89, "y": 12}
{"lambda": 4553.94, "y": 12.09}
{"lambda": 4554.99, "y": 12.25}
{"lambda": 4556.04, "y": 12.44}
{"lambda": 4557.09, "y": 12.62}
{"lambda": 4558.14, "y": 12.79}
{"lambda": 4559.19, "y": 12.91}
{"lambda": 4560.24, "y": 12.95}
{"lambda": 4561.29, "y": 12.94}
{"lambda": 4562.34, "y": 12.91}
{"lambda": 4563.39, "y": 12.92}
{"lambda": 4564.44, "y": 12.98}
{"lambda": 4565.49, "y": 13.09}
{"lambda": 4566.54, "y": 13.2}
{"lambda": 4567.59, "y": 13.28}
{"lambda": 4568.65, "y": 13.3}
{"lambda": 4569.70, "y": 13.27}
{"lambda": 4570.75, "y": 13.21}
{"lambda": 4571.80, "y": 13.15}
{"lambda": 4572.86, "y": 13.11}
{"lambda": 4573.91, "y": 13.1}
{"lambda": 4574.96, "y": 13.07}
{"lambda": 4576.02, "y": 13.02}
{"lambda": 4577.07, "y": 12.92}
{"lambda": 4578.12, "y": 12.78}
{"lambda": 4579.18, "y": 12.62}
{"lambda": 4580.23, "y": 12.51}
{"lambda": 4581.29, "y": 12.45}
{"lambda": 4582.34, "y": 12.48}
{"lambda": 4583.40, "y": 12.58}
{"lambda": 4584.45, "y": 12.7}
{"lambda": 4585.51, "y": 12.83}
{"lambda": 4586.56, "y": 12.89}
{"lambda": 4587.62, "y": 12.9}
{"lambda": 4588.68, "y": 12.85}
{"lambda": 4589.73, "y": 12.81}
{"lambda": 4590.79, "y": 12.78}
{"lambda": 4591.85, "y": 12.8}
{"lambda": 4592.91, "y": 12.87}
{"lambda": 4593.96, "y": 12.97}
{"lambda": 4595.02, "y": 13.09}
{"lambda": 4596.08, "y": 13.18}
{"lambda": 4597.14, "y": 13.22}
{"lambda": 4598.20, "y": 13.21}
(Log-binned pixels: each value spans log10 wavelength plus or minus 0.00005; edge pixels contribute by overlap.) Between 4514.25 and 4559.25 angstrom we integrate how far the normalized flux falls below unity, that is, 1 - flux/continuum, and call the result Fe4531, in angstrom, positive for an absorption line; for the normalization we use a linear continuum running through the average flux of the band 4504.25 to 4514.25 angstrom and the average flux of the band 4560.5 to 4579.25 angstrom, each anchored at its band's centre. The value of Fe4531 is 2.0 angstrom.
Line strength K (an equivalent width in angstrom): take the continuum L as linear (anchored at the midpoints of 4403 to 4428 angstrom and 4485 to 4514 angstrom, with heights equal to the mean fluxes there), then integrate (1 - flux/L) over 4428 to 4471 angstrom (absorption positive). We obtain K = 1.8 angstrom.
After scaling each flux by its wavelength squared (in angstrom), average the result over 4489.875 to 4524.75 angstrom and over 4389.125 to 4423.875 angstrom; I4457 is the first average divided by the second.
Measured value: 1.29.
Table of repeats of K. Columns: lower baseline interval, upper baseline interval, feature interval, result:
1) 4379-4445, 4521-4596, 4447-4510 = -1.64 angstrom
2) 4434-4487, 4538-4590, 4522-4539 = 0.20 angstrom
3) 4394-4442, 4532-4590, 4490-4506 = -0.50 angstrom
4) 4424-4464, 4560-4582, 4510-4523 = -0.58 angstrom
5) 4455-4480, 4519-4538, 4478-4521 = -1.74 angstrom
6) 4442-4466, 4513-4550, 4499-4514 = -1.03 angstrom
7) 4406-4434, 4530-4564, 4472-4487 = -0.78 angstrom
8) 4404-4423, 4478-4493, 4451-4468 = 0.70 angstrom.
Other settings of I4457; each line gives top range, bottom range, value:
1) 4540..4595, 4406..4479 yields 1.27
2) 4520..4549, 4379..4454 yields 1.29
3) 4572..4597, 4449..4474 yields 1.26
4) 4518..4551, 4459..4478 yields 1.12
